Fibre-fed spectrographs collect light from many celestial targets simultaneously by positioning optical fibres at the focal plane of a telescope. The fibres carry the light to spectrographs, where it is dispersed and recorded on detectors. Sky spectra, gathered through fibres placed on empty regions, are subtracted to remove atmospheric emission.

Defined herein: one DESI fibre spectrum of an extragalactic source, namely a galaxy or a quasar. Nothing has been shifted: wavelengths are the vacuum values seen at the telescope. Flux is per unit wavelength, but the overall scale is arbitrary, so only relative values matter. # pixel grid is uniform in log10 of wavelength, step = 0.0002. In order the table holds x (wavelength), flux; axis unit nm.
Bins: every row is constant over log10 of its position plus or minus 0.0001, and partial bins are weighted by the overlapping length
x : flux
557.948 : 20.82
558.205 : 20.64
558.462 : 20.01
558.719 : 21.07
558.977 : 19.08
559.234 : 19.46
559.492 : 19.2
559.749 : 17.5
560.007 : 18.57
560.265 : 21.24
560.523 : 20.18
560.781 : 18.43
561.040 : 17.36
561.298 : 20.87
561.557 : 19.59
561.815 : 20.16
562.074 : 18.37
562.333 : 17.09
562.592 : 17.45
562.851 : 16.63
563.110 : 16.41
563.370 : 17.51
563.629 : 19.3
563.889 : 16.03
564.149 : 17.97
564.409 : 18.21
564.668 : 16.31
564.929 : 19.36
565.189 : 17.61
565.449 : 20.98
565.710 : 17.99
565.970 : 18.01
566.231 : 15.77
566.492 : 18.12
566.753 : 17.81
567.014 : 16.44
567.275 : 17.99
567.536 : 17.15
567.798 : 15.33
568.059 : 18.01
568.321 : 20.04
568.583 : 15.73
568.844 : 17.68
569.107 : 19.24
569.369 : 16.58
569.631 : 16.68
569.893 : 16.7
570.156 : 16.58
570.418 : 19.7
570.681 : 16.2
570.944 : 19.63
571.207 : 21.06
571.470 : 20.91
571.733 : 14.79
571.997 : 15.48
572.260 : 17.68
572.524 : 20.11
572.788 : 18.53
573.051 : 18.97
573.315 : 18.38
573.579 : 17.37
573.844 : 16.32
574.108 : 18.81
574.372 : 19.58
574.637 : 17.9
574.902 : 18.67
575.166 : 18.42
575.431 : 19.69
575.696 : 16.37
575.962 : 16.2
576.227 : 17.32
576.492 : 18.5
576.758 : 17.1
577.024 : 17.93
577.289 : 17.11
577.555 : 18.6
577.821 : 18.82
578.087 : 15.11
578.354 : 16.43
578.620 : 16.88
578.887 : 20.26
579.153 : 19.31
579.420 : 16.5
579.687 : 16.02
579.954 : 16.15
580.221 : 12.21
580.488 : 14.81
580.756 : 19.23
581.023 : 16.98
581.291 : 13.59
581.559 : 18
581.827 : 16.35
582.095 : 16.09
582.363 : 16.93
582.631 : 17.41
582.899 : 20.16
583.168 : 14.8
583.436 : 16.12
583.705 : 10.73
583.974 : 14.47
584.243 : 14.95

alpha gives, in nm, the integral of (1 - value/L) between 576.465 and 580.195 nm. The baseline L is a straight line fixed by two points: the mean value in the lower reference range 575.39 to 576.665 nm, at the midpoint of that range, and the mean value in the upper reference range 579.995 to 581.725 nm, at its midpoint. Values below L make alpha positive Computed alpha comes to -0.14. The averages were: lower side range 17.4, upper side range 15.8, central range 17.3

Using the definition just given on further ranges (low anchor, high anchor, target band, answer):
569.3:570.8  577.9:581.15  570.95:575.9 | -0.39 nm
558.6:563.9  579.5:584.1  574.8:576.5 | -0.11 nm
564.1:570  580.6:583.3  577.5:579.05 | -0.05 nm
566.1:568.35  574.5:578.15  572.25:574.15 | -0.08 nm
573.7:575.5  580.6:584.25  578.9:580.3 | 0.04 nm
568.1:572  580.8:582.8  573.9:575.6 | -0.13 nm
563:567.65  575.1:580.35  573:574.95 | -0.09 nm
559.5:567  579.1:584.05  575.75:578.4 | -0.11 nm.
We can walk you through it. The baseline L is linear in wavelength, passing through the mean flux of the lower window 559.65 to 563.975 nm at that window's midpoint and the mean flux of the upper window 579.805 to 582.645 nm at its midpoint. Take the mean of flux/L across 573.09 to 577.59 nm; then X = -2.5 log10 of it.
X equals -0.069 mag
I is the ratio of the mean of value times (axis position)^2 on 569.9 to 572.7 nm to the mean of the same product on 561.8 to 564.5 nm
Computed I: 1.06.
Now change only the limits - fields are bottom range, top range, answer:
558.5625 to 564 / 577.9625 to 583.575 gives 0.95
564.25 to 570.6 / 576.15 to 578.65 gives 1.02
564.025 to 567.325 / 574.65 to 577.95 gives 1.04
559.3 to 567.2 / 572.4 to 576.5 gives 1.04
